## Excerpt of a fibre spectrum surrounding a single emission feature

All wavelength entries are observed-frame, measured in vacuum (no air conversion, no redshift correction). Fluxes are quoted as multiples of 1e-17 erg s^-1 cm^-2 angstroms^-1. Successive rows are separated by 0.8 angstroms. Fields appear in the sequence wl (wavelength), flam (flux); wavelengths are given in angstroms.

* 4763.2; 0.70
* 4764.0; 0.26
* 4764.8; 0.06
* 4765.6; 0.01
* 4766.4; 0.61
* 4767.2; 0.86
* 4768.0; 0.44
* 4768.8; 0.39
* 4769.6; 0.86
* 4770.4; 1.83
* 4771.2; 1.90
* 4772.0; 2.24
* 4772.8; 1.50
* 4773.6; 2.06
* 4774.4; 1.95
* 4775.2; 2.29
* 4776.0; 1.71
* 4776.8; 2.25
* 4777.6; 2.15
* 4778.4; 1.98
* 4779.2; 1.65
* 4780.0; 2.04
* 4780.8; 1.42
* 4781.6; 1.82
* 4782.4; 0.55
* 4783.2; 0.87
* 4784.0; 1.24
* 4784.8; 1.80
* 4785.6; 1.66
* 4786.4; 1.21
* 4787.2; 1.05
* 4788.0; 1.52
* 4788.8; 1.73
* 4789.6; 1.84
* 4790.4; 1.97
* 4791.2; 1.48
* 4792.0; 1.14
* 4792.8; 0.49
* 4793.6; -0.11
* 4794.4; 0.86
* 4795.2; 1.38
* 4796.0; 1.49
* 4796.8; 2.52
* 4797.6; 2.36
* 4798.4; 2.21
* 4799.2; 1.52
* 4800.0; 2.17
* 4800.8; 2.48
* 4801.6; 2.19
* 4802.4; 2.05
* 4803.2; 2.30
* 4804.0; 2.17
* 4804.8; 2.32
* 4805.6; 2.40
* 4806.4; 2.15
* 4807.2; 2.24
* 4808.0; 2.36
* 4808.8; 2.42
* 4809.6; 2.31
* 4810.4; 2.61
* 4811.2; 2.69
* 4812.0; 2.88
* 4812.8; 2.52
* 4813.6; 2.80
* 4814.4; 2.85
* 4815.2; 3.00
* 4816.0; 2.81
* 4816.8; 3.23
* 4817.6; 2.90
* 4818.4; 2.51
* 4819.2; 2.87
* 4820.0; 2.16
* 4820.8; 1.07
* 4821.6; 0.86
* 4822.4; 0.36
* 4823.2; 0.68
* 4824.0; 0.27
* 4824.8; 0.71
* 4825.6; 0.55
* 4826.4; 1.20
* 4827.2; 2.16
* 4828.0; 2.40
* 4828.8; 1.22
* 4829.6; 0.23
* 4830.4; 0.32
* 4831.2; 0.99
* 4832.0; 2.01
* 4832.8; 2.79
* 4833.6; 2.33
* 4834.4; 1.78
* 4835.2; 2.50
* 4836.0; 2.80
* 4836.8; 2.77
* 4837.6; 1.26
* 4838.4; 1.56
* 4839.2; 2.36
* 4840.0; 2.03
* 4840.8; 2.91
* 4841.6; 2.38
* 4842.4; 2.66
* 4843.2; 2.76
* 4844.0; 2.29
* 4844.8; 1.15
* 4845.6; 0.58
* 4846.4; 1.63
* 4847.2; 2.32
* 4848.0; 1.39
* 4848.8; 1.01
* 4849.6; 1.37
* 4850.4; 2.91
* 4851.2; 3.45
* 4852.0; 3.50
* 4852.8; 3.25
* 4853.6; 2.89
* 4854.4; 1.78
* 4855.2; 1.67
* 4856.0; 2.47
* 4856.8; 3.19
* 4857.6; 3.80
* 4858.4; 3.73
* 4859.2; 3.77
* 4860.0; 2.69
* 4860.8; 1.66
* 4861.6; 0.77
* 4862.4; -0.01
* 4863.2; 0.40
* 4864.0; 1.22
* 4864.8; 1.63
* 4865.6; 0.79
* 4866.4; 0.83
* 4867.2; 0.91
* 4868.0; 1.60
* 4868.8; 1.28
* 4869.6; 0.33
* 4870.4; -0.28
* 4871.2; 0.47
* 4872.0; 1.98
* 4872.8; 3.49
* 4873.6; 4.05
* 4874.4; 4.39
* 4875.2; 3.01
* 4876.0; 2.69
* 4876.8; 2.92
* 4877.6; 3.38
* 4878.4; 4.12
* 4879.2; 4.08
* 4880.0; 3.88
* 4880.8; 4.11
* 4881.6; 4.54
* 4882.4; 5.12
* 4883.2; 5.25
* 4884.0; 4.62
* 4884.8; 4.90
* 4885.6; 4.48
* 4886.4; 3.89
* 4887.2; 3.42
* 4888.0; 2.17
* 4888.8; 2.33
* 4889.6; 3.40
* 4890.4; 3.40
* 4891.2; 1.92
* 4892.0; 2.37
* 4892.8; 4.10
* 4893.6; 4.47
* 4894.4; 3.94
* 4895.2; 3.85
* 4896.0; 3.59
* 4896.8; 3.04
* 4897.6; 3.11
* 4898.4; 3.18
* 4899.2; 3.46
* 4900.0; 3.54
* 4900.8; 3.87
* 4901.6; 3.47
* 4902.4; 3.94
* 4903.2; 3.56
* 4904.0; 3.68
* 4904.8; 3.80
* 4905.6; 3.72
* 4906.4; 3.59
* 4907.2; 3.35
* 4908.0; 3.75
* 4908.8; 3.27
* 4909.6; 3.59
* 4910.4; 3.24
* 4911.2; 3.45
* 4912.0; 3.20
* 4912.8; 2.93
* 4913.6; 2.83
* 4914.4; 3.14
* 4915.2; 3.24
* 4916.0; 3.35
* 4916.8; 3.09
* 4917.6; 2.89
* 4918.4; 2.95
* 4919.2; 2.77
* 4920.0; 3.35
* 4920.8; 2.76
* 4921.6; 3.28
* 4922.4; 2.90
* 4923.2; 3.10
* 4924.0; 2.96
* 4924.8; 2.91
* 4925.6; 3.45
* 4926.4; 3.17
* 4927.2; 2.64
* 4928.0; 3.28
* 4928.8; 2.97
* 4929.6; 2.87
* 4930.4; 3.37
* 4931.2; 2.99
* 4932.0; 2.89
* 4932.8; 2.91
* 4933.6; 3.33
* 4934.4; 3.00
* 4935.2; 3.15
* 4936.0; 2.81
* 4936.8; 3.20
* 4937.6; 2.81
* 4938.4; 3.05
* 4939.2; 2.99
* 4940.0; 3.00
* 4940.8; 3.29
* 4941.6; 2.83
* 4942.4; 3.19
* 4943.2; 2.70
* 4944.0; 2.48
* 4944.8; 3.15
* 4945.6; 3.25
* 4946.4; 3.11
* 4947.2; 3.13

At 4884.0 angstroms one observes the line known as Ly-alpha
